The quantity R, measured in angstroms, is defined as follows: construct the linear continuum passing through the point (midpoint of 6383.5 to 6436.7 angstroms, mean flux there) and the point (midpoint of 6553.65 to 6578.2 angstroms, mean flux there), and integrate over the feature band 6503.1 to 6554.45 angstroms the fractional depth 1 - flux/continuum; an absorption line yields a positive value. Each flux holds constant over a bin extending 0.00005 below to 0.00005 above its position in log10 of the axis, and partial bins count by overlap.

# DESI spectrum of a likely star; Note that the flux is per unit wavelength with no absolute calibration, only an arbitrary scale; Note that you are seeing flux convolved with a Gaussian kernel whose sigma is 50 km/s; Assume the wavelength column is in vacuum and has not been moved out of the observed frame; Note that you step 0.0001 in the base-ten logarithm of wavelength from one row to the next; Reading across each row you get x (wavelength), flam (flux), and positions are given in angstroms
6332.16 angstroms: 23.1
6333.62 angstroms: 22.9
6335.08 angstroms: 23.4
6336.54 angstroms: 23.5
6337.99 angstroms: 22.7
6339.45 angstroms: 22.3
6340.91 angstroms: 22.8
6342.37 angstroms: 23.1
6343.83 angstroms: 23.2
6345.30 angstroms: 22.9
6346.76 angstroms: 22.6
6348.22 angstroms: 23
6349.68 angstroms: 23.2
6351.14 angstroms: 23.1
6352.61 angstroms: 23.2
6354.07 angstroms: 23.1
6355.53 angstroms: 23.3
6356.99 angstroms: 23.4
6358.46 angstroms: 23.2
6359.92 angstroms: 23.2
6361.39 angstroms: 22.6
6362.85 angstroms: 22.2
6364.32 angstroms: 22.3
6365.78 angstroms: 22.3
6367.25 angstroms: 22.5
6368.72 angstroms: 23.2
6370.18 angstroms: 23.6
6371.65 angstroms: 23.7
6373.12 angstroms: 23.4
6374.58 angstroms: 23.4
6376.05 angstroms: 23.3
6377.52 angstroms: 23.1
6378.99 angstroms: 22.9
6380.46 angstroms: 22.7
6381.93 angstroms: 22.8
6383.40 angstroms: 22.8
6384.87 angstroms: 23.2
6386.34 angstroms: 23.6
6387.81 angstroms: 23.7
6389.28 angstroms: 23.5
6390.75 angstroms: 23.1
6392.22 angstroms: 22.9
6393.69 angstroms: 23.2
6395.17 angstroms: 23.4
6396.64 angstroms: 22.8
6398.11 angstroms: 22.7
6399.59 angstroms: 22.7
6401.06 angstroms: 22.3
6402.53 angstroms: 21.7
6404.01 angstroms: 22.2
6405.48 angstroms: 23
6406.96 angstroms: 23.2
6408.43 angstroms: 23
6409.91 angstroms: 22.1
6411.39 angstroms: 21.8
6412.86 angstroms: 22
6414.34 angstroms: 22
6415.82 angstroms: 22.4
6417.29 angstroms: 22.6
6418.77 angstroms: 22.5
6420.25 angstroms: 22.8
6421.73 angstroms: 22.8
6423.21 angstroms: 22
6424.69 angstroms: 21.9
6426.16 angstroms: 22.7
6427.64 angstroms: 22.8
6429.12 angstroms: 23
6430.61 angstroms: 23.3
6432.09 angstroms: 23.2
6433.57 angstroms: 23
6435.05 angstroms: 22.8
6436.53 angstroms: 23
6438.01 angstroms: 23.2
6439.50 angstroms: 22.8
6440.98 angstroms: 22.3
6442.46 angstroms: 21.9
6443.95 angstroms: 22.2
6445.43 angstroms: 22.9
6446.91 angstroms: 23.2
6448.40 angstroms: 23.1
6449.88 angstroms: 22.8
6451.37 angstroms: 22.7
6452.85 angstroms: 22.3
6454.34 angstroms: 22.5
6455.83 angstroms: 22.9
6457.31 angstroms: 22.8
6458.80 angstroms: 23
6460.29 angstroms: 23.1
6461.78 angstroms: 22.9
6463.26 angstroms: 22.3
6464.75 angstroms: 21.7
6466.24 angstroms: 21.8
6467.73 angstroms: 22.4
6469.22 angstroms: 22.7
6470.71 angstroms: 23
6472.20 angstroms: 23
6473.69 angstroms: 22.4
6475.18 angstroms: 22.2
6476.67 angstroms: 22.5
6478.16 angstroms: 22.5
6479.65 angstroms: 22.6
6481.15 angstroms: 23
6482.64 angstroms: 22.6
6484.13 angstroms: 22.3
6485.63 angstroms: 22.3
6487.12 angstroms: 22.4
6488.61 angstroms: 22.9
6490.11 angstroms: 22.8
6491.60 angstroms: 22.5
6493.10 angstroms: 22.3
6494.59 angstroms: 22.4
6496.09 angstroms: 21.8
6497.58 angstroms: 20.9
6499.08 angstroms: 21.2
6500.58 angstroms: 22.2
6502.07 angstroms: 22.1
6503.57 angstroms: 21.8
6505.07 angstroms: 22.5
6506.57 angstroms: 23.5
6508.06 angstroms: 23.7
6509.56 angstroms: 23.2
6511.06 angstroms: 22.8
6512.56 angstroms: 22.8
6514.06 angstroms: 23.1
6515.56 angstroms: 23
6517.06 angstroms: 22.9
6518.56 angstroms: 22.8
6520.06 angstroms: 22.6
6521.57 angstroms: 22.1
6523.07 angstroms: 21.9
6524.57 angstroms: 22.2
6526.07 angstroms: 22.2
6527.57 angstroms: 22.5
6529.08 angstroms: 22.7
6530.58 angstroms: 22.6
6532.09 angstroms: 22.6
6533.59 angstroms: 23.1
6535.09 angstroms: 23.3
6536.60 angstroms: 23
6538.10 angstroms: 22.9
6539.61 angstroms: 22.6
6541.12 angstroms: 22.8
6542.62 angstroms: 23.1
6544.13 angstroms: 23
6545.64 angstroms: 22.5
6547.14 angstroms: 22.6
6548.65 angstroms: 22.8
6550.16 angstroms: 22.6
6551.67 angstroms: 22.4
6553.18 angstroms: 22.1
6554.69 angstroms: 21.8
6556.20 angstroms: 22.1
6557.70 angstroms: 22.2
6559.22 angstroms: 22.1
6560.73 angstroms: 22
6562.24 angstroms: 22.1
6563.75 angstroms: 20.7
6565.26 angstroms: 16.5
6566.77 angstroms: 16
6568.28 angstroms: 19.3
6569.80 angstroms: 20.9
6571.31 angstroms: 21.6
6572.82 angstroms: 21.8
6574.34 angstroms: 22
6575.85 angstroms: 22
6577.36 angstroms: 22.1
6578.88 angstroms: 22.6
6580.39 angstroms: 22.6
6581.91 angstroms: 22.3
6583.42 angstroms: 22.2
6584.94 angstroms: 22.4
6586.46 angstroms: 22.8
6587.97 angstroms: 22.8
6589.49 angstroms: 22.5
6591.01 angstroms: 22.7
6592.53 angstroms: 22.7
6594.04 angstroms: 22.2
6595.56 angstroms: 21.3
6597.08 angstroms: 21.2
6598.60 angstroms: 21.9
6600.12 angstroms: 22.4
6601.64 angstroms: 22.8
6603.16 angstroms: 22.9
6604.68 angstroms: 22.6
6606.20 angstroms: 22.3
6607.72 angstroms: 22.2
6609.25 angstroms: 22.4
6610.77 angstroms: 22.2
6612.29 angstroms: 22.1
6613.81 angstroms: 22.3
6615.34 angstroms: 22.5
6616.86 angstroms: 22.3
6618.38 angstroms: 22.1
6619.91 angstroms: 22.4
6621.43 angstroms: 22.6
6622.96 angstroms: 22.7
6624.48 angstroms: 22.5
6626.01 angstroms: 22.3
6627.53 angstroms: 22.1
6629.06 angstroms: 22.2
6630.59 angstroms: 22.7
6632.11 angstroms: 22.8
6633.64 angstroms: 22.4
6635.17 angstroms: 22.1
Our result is -3.16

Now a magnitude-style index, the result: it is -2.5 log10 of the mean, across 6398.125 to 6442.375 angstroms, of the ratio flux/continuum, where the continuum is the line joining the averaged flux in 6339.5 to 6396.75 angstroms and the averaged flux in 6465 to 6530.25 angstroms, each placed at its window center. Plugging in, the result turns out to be 0.01 mag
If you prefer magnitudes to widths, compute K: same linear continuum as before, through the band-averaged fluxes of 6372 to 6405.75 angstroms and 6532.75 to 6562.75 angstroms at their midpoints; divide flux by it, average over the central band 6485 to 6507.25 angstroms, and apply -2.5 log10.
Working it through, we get 0.02 mag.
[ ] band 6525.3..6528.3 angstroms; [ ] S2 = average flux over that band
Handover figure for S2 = 22.4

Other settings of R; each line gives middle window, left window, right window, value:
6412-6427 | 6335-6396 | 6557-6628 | 0.3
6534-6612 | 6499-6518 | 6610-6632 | 1.8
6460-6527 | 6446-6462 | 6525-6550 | 0.9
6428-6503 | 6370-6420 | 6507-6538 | 0.8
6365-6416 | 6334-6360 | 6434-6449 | 0.1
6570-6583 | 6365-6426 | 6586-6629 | 0.2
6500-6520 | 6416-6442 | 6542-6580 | -0.7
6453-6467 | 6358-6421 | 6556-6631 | 0.0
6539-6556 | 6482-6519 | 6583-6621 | -0.1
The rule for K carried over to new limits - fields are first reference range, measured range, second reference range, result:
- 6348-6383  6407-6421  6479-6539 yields 0.02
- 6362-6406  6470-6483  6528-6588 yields -0.01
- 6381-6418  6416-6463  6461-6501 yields -0.01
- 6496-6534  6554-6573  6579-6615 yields 0.09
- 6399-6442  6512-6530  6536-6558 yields 0.00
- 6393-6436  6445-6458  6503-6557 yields -0.01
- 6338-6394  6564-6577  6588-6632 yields 0.12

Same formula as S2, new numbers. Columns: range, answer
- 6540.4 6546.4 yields 22.9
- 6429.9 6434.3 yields 23.2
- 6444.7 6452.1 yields 22.9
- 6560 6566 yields 20.3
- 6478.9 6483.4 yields 22.7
